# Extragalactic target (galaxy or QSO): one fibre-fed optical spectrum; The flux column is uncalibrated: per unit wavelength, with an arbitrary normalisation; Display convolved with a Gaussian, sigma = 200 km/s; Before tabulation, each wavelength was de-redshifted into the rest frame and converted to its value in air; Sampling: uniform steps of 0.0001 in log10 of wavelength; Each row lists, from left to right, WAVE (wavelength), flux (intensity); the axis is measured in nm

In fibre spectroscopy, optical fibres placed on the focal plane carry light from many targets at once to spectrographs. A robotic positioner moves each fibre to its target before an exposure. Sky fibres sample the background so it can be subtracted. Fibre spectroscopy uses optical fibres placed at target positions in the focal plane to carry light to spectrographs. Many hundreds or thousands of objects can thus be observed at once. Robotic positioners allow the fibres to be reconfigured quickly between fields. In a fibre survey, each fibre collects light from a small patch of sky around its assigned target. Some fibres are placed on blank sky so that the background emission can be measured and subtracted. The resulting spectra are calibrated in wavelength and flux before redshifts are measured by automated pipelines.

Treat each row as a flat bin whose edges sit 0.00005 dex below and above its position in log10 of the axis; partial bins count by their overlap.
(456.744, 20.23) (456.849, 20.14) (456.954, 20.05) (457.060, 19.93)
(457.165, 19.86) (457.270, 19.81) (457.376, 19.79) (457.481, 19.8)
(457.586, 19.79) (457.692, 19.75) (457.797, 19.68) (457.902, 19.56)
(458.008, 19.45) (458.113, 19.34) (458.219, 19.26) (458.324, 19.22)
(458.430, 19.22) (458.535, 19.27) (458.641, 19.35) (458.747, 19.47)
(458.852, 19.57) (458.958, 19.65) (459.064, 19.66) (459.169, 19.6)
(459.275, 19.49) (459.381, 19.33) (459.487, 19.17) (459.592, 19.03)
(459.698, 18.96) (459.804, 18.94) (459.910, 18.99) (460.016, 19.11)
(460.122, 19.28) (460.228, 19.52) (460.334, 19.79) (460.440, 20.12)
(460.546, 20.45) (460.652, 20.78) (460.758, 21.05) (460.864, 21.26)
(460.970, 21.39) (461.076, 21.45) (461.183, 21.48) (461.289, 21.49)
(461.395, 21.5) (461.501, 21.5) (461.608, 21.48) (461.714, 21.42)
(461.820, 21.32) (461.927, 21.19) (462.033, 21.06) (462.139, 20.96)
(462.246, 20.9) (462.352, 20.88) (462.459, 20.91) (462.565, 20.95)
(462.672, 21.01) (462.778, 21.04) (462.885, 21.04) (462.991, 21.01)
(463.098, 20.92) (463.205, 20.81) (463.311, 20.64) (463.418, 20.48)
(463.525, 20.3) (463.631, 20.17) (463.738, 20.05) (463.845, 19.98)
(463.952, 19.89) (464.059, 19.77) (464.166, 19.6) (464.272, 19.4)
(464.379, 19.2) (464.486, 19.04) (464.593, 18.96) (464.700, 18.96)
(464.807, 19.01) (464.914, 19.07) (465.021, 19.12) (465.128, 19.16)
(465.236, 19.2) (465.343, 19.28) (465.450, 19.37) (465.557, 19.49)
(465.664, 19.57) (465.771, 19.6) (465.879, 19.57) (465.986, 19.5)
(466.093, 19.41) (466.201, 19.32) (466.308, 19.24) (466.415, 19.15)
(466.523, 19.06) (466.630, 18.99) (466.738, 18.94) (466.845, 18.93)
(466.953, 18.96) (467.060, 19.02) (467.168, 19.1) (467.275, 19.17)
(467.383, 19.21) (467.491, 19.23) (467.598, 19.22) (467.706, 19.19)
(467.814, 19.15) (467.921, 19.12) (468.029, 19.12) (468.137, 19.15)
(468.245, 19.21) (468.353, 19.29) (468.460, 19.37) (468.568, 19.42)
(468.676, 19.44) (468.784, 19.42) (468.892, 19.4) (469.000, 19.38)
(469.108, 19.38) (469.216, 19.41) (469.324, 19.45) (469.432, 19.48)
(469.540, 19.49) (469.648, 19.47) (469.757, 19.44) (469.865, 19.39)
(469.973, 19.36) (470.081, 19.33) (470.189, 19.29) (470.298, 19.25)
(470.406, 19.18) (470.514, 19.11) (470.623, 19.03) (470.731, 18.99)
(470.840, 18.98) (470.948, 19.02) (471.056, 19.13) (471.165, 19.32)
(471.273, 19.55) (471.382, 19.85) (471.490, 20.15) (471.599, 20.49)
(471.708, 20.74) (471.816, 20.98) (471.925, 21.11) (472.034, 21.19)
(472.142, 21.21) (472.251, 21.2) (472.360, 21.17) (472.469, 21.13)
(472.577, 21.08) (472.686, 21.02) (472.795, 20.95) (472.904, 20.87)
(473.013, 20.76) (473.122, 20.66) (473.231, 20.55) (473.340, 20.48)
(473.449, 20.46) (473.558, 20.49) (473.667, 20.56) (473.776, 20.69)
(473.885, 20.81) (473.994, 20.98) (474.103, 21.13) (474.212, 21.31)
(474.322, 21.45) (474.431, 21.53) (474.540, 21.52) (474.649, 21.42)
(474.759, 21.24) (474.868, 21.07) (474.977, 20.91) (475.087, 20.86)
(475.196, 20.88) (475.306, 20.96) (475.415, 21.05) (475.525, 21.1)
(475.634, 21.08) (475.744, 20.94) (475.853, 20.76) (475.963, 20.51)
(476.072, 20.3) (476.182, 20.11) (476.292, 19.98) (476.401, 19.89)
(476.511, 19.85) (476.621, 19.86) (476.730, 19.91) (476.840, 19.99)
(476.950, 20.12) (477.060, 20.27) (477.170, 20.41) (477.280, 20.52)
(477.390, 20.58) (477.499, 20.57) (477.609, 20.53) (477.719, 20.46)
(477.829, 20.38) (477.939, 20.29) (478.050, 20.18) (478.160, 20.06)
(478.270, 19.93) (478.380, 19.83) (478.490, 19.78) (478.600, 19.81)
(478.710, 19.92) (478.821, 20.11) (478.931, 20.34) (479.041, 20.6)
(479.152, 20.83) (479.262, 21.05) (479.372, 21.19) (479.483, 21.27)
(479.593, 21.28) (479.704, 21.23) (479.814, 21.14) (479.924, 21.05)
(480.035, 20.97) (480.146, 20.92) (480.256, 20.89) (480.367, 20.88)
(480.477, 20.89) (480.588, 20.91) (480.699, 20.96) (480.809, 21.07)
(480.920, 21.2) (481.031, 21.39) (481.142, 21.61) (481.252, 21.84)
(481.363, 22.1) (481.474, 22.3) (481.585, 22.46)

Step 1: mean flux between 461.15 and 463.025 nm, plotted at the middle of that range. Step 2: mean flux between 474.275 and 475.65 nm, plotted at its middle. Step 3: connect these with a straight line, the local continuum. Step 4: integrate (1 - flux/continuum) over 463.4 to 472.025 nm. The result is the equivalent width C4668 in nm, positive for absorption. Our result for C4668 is 0.71 nm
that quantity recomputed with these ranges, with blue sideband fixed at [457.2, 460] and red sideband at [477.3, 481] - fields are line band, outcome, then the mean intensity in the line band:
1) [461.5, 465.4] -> -0.10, 20.2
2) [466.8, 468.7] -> 0.08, 19.2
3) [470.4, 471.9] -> 0.04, 19.7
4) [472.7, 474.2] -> -0.03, 20.8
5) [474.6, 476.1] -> -0.04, 20.9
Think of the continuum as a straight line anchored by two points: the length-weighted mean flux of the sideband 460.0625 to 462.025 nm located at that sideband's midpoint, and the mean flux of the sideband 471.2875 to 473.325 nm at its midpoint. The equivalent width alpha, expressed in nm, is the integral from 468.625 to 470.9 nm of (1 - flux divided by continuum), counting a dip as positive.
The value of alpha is 0.16 nm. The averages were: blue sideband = 20.9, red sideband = 20.8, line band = 19.3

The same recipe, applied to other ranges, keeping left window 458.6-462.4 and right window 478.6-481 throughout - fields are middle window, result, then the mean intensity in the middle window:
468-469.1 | 0.06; 19.3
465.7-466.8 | 0.06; 19.3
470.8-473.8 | 0.02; 20.5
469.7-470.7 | 0.06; 19.3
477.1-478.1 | 0.02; 20.4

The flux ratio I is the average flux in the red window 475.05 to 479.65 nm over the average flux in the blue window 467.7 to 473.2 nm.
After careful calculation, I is 1.0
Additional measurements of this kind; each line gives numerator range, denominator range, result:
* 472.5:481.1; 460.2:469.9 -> 1.04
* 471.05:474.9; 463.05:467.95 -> 1.07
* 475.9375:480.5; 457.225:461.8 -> 1.02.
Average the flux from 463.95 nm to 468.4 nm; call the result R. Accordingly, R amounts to 19.2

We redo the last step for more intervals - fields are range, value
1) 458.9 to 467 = 20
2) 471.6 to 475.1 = 21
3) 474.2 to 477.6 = 20.7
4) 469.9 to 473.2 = 20.1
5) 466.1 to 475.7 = 20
